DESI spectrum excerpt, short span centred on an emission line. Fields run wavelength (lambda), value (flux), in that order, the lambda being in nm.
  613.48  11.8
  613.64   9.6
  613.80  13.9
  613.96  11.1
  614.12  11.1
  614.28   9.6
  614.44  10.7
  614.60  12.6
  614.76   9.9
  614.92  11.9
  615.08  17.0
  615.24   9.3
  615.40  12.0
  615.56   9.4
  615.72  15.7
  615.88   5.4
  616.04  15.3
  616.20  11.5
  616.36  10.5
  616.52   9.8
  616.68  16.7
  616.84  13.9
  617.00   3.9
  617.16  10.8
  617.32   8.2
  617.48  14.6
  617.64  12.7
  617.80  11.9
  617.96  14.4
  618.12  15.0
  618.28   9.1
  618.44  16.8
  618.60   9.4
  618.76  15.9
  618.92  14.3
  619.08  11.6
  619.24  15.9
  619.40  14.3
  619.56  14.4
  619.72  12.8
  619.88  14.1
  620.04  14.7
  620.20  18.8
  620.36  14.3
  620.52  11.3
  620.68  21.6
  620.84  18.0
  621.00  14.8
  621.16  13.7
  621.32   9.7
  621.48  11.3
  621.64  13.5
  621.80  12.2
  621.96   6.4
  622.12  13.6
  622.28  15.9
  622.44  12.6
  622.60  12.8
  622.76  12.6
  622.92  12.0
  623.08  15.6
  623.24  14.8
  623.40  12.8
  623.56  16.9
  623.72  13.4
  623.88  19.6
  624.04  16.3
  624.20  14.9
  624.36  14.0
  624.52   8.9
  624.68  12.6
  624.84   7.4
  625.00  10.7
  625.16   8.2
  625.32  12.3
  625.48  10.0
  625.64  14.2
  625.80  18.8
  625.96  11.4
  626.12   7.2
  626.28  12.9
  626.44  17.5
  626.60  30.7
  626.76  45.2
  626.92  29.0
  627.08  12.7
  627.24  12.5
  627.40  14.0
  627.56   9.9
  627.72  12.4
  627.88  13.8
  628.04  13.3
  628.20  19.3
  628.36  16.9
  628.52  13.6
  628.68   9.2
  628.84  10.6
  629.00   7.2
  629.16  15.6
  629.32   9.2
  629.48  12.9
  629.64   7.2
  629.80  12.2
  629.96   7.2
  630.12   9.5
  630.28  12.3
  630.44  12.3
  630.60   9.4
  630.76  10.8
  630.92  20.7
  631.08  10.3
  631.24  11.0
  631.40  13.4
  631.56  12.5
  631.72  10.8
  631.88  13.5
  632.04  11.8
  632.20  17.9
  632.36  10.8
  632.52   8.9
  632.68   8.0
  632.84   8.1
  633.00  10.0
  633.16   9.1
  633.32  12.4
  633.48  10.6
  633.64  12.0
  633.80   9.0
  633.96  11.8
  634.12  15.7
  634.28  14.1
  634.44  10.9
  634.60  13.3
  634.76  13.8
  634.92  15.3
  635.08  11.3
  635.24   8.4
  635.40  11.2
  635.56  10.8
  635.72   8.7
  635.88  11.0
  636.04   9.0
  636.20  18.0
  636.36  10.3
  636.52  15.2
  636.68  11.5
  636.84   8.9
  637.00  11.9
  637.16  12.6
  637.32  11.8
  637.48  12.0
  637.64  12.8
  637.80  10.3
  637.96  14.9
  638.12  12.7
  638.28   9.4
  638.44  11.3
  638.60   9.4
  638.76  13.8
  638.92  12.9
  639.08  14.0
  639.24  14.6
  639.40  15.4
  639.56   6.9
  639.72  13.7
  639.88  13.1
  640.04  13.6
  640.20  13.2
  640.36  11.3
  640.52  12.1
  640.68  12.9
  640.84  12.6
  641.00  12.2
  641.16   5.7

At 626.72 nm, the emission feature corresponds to [O III] 5007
